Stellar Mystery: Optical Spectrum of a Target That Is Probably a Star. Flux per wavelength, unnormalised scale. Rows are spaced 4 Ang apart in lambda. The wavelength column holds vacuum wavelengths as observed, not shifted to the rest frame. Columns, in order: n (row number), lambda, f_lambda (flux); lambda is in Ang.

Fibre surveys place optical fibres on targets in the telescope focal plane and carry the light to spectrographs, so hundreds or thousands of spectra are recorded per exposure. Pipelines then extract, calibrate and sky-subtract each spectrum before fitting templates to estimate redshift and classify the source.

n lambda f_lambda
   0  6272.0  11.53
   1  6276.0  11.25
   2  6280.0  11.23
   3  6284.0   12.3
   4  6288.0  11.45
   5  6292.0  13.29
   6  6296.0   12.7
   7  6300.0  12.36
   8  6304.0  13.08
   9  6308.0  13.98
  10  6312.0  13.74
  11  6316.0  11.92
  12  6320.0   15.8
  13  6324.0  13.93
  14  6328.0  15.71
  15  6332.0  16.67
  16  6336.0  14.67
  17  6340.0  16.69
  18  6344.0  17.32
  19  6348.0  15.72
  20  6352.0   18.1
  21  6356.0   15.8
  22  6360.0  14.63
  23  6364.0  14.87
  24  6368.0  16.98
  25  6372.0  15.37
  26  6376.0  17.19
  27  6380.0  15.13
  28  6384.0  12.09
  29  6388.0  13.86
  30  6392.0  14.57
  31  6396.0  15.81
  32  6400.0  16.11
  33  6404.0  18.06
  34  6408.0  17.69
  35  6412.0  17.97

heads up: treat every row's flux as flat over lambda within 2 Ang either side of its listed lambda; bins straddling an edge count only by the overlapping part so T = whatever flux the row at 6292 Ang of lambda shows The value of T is 13.29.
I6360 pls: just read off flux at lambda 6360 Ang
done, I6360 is 14.63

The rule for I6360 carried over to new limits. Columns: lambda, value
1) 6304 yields 13.08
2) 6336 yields 14.67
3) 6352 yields 18.1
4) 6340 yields 16.69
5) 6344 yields 17.32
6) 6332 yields 16.67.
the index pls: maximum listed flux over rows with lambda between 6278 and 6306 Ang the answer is 13.29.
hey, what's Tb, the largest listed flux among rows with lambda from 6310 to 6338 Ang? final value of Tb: 16.67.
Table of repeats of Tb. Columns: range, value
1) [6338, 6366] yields 18.1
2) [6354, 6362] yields 15.8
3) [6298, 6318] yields 13.98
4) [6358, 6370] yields 16.98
